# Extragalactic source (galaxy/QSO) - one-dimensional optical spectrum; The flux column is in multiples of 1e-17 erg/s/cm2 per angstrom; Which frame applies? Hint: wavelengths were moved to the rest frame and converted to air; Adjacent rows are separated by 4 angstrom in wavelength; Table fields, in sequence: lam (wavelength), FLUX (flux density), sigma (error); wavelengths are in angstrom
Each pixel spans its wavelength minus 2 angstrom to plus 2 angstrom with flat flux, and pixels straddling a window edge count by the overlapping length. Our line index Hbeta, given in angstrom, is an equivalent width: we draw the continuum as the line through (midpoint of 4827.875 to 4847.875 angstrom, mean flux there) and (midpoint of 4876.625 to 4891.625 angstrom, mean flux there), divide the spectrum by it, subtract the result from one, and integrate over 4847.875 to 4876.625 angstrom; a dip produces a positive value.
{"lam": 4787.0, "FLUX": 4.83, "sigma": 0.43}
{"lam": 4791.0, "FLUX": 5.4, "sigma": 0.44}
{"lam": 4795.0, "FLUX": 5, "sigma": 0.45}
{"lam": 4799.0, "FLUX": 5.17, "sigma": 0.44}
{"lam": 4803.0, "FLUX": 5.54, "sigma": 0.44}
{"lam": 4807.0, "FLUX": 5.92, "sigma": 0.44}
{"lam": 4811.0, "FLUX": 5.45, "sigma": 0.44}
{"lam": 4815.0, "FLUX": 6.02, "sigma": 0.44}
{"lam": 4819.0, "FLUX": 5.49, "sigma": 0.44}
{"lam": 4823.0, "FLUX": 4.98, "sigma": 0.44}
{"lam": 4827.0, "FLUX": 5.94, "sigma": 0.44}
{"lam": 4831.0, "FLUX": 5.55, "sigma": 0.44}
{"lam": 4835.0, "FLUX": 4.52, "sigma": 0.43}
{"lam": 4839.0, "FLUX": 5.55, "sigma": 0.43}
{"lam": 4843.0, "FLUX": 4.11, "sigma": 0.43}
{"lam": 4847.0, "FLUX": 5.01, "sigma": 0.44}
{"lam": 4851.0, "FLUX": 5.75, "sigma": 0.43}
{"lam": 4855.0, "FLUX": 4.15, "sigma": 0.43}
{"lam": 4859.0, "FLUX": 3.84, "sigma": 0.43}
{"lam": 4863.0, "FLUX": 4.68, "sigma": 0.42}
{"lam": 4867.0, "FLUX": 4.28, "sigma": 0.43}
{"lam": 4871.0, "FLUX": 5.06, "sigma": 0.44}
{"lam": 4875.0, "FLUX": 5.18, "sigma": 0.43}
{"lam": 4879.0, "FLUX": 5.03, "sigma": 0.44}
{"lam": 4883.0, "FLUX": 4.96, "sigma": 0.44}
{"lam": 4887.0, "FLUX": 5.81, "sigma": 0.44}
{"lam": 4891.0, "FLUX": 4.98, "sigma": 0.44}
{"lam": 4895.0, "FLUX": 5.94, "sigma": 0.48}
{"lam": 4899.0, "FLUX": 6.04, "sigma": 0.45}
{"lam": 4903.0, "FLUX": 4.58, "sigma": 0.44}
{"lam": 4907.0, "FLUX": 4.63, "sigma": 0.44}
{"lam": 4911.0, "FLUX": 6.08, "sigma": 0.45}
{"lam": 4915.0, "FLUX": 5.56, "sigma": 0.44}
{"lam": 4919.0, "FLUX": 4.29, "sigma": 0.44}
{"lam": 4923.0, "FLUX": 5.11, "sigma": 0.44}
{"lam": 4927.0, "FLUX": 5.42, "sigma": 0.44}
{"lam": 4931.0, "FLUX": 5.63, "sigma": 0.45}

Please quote 2.3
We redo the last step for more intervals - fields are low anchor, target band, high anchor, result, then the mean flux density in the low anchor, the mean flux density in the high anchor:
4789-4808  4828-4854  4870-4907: 1.2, 5.38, 5.26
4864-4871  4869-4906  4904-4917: -2.6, 4.56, 5.36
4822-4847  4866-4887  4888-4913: 1.1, 5.11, 5.39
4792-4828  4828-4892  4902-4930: 4.8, 5.49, 5.13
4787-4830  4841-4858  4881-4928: 2.2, 5.46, 5.28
